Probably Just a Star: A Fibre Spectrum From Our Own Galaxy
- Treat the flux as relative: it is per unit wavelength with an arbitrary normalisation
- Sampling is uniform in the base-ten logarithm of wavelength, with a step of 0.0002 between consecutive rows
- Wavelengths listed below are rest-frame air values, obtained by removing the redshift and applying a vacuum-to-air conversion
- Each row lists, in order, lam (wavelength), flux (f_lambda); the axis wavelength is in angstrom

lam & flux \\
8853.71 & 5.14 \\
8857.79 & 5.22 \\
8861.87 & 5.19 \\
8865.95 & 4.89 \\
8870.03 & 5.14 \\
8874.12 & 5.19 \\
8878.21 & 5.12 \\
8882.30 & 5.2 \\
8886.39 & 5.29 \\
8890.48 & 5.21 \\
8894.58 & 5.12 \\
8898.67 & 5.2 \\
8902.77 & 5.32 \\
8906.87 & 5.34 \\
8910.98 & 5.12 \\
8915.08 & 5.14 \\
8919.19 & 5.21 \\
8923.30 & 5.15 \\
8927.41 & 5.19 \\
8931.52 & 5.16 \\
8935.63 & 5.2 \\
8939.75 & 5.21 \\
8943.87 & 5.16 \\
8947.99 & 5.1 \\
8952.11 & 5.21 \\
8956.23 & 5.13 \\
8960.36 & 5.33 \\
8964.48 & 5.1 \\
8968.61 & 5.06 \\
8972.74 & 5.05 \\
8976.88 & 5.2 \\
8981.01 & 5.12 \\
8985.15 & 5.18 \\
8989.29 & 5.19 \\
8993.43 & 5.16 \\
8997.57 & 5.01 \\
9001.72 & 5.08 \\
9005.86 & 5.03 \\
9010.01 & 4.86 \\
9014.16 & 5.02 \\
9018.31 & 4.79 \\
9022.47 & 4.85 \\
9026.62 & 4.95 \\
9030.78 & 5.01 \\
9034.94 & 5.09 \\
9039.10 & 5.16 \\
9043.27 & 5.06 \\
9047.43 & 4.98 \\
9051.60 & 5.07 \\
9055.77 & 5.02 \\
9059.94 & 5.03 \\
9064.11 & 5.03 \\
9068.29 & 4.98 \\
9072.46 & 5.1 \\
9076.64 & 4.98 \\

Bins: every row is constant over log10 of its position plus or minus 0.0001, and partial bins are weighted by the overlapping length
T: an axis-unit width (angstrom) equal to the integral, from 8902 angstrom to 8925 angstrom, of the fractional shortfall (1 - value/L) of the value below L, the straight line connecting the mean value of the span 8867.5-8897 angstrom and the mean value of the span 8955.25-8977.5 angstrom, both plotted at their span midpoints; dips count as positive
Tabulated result -0.20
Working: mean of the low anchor 5.18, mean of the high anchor 5.14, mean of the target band 5.21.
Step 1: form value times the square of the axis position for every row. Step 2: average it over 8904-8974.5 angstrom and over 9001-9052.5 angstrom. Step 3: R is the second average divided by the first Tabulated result 0.98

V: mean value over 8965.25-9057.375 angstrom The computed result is 5.04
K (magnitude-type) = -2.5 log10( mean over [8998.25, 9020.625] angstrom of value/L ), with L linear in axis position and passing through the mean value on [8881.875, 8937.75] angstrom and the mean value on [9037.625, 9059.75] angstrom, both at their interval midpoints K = 0.03 mag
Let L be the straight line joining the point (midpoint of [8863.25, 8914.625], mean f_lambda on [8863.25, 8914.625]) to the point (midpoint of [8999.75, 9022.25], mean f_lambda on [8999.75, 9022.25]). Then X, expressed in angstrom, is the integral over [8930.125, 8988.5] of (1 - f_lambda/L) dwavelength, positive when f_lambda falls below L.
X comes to -1.3 angstrom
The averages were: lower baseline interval 5.18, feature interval 5.16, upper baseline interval 4.95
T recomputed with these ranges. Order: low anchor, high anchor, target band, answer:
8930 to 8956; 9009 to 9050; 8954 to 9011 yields -0.3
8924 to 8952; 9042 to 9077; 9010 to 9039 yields 0.6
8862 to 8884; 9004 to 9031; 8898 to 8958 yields -1.8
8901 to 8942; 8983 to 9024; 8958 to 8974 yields -0.1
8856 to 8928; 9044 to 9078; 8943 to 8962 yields -0.2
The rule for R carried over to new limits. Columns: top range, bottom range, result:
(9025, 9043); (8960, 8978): 1.00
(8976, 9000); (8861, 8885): 1.03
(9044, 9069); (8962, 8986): 1.00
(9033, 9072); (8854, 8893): 1.02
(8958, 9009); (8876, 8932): 1.00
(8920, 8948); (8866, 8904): 1.01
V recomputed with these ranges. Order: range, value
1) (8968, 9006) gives 5.11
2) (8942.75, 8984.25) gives 5.15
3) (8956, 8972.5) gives 5.15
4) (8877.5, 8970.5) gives 5.19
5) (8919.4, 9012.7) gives 5.13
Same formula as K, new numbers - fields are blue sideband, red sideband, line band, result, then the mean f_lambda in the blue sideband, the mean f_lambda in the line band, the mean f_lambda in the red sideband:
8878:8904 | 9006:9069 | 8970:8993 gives -0.014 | 5.21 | 5.15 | 4.99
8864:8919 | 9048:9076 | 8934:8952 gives -0.008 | 5.18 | 5.17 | 5.03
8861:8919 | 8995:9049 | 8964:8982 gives -0.009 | 5.18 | 5.11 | 4.99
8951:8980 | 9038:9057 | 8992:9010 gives 0.014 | 5.15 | 5.04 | 5.05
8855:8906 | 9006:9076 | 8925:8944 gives -0.014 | 5.18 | 5.19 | 5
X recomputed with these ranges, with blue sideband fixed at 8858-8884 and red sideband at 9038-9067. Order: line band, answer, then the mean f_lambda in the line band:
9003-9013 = 0.2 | 4.96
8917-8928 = -0.2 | 5.18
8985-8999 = -0.2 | 5.14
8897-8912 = -0.4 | 5.25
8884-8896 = -0.2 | 5.21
